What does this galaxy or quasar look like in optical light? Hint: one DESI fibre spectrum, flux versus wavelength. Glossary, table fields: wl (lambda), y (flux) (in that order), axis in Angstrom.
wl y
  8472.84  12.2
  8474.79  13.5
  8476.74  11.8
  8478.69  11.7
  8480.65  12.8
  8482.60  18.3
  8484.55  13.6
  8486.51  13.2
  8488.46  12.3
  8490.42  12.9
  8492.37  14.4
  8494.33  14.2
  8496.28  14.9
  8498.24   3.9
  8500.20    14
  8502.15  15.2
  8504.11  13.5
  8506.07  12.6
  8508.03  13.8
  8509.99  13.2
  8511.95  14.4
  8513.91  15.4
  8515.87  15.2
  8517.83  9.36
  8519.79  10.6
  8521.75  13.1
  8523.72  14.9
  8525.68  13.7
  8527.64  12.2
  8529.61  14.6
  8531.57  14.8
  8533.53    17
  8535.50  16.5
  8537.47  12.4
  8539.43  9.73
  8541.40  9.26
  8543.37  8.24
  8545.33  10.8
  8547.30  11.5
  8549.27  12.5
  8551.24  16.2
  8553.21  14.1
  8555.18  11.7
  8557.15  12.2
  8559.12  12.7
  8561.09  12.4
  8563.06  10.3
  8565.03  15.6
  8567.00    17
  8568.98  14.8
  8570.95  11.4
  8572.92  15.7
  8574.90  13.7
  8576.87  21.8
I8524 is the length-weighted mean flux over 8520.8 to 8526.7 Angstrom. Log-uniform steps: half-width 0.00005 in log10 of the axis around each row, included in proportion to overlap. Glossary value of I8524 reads 13.9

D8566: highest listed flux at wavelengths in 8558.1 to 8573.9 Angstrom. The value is 17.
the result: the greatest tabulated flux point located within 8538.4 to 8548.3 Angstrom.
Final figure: 11.5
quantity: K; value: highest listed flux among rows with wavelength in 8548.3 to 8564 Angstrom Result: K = 16.2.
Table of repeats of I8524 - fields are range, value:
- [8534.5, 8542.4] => 12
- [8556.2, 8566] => 12.6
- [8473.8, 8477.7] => 12.7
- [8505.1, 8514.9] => 13.9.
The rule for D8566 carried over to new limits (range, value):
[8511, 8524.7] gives 15.4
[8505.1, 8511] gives 13.8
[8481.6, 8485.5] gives 18.3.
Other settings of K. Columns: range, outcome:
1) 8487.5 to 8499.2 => 14.9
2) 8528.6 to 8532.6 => 14.8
